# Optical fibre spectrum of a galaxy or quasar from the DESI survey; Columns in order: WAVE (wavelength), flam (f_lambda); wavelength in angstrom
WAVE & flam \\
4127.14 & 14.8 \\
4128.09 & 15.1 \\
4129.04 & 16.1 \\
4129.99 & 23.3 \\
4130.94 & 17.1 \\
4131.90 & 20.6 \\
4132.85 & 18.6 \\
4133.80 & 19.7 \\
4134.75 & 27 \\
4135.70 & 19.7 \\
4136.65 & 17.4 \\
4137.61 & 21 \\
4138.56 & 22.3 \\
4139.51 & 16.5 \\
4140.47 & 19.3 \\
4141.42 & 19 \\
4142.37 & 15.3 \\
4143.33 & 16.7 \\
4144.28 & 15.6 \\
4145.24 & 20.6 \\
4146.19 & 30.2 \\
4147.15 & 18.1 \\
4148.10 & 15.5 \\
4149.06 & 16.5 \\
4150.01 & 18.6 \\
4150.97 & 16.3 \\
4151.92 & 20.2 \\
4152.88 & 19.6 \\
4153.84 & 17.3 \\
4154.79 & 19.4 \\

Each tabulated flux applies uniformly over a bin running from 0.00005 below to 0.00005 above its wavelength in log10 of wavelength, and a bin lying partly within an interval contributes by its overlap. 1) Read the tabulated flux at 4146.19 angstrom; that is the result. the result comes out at 30.2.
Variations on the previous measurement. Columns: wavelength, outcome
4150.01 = 18.6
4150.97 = 16.3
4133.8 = 19.7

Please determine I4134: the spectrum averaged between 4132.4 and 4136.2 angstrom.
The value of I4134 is 21.3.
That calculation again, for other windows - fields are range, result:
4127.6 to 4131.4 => 17.9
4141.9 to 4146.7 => 19.6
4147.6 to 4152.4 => 17.4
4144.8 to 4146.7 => 25.4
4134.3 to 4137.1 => 21.4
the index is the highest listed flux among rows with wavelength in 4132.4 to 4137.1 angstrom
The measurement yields 27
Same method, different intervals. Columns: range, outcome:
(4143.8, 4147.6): 30.2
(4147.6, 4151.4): 18.6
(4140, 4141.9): 19.3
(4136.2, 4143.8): 22.3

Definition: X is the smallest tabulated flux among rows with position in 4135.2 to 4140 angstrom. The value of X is 16.5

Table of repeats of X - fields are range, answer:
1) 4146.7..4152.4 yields 15.5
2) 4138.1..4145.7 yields 15.3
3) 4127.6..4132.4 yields 15.1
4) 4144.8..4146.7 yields 20.6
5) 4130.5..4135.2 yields 17.1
